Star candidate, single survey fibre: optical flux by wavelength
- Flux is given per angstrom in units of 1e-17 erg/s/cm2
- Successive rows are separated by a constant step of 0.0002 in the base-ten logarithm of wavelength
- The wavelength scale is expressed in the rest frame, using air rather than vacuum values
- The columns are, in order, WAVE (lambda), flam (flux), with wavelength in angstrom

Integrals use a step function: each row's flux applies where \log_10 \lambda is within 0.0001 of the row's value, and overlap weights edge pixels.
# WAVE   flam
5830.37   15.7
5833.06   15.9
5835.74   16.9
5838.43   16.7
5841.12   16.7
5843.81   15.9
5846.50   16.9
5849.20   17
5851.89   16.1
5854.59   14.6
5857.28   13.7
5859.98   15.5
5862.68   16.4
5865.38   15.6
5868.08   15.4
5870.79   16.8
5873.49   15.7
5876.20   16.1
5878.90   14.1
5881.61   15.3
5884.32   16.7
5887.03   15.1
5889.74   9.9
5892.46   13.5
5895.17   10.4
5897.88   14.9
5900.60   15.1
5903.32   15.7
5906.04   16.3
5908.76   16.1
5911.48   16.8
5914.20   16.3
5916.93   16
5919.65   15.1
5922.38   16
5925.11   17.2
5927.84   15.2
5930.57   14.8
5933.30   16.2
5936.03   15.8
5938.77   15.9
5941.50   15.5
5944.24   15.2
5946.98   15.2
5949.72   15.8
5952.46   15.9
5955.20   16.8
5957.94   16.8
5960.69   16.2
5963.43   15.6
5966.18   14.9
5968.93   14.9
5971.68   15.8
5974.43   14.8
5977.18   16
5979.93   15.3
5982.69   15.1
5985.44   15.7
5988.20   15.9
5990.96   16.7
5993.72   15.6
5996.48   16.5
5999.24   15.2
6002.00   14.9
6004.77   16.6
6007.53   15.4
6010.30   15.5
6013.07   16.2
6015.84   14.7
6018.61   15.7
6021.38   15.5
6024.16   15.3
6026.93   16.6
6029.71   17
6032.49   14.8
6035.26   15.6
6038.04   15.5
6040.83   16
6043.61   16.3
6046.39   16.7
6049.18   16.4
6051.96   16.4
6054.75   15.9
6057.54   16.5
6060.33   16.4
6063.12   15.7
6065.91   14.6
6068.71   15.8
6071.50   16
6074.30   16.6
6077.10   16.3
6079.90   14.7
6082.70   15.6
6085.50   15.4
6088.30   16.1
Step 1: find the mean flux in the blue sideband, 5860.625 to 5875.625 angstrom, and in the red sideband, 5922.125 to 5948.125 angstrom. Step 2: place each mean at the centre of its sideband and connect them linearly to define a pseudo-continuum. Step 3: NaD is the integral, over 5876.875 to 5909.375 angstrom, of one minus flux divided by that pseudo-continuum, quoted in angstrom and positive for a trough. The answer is 2.9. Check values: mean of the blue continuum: 16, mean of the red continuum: 15.7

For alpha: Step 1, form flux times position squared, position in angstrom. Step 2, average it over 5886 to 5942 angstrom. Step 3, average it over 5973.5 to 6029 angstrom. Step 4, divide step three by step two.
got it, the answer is 1.07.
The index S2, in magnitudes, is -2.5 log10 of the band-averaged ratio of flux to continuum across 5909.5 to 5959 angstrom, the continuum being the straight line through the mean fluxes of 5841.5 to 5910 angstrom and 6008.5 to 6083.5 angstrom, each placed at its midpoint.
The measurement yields -0.04 mag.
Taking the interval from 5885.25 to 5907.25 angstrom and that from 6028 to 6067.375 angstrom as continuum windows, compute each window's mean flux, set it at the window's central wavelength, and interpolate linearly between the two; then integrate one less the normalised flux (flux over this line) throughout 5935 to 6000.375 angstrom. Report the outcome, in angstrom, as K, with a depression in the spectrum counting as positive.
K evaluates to -3.7 angstrom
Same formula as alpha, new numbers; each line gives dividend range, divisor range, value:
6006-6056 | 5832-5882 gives 1.06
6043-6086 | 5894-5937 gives 1.08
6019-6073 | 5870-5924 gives 1.11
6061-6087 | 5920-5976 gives 1.04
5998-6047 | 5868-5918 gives 1.09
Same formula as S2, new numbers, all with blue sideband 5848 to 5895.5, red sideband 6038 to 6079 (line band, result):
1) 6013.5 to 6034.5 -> 0.013 mag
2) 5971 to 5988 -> 0.010 mag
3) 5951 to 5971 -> -0.026 mag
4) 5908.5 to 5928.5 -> -0.060 mag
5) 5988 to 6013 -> -0.007 mag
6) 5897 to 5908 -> -0.028 mag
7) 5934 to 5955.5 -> -0.022 mag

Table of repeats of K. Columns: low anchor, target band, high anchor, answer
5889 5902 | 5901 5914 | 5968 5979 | -2.80 angstrom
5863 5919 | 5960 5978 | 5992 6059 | 0.16 angstrom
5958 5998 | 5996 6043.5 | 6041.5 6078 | 0.59 angstrom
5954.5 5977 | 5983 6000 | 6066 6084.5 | -0.21 angstrom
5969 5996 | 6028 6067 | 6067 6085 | -0.64 angstrom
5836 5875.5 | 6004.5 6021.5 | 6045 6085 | 0.37 angstrom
